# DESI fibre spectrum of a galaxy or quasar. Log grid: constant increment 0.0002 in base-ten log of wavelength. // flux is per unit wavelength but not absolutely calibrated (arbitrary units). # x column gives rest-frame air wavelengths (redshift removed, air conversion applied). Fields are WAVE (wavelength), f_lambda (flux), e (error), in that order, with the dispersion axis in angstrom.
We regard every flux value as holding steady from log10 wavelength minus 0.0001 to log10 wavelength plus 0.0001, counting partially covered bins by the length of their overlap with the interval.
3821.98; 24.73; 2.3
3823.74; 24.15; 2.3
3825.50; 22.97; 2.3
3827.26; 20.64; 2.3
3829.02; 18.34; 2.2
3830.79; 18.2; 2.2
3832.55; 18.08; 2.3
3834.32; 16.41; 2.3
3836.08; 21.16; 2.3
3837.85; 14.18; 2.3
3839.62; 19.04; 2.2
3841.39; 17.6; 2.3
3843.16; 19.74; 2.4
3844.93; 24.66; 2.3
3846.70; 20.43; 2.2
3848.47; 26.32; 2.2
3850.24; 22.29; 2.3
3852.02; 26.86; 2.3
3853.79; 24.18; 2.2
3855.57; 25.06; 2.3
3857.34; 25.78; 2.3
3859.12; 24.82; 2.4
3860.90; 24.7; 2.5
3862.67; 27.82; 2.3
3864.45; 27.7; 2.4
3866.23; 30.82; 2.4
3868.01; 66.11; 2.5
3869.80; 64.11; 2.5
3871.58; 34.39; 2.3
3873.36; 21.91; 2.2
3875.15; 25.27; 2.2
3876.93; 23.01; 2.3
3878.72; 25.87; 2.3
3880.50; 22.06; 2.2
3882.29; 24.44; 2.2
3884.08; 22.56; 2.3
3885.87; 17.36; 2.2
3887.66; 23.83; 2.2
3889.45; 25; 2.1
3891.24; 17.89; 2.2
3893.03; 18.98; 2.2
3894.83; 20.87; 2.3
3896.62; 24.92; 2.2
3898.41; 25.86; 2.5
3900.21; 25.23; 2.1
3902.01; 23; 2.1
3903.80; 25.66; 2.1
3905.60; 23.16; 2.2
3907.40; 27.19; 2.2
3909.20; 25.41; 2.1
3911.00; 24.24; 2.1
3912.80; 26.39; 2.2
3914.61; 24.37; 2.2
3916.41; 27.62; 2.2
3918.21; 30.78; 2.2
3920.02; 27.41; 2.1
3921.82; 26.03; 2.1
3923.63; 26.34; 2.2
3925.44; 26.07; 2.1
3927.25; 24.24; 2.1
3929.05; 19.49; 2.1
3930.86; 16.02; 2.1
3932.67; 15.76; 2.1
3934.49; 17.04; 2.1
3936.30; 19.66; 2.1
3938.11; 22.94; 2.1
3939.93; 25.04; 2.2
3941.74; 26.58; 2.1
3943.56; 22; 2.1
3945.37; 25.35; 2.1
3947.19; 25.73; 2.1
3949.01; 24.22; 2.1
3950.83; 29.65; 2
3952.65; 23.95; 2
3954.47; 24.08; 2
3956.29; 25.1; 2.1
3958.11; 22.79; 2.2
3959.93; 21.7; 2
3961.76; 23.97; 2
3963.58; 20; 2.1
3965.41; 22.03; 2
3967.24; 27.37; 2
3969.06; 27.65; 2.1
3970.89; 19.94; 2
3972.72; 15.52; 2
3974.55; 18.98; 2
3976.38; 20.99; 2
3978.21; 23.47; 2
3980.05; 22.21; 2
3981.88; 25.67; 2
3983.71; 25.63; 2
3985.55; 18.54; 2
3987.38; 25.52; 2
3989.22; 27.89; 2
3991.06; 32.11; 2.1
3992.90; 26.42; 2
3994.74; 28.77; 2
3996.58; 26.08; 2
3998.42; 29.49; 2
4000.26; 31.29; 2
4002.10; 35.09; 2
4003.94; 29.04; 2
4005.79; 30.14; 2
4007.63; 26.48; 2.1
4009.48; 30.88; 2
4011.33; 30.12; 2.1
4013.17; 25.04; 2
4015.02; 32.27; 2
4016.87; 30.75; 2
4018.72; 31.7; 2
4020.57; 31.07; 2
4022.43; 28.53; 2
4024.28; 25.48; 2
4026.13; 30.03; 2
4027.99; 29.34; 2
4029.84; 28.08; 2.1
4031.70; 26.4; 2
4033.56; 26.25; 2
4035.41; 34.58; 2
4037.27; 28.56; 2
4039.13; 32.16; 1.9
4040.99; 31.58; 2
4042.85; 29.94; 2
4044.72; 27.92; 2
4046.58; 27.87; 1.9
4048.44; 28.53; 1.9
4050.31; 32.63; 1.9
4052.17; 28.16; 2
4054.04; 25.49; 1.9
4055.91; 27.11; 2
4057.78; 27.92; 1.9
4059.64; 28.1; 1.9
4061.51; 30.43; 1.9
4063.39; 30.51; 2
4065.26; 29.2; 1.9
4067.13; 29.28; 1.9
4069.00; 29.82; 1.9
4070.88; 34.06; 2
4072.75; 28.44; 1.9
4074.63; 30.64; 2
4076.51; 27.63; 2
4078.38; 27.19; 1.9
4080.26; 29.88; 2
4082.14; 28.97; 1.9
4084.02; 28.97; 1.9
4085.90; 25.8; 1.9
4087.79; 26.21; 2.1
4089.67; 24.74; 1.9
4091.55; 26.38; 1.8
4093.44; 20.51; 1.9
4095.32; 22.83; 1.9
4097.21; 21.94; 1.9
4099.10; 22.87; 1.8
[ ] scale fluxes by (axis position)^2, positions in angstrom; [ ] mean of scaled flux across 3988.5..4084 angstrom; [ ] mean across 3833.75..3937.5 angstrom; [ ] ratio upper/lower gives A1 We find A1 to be 1.3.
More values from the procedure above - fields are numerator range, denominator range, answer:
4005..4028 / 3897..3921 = 1.20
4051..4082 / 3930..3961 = 1.35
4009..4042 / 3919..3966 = 1.33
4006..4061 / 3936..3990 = 1.28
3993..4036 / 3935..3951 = 1.26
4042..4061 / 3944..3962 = 1.21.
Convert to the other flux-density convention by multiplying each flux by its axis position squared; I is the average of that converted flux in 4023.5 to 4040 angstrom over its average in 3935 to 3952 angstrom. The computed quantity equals 1.24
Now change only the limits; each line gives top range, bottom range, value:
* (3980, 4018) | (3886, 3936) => 1.26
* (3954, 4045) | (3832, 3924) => 1.12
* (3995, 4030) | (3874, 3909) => 1.35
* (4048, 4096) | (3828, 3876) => 1.20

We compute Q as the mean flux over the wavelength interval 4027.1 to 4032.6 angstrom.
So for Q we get 27.9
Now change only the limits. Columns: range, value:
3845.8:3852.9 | 24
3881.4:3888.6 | 22.1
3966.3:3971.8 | 25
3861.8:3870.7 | 43.3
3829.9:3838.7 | 17.6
